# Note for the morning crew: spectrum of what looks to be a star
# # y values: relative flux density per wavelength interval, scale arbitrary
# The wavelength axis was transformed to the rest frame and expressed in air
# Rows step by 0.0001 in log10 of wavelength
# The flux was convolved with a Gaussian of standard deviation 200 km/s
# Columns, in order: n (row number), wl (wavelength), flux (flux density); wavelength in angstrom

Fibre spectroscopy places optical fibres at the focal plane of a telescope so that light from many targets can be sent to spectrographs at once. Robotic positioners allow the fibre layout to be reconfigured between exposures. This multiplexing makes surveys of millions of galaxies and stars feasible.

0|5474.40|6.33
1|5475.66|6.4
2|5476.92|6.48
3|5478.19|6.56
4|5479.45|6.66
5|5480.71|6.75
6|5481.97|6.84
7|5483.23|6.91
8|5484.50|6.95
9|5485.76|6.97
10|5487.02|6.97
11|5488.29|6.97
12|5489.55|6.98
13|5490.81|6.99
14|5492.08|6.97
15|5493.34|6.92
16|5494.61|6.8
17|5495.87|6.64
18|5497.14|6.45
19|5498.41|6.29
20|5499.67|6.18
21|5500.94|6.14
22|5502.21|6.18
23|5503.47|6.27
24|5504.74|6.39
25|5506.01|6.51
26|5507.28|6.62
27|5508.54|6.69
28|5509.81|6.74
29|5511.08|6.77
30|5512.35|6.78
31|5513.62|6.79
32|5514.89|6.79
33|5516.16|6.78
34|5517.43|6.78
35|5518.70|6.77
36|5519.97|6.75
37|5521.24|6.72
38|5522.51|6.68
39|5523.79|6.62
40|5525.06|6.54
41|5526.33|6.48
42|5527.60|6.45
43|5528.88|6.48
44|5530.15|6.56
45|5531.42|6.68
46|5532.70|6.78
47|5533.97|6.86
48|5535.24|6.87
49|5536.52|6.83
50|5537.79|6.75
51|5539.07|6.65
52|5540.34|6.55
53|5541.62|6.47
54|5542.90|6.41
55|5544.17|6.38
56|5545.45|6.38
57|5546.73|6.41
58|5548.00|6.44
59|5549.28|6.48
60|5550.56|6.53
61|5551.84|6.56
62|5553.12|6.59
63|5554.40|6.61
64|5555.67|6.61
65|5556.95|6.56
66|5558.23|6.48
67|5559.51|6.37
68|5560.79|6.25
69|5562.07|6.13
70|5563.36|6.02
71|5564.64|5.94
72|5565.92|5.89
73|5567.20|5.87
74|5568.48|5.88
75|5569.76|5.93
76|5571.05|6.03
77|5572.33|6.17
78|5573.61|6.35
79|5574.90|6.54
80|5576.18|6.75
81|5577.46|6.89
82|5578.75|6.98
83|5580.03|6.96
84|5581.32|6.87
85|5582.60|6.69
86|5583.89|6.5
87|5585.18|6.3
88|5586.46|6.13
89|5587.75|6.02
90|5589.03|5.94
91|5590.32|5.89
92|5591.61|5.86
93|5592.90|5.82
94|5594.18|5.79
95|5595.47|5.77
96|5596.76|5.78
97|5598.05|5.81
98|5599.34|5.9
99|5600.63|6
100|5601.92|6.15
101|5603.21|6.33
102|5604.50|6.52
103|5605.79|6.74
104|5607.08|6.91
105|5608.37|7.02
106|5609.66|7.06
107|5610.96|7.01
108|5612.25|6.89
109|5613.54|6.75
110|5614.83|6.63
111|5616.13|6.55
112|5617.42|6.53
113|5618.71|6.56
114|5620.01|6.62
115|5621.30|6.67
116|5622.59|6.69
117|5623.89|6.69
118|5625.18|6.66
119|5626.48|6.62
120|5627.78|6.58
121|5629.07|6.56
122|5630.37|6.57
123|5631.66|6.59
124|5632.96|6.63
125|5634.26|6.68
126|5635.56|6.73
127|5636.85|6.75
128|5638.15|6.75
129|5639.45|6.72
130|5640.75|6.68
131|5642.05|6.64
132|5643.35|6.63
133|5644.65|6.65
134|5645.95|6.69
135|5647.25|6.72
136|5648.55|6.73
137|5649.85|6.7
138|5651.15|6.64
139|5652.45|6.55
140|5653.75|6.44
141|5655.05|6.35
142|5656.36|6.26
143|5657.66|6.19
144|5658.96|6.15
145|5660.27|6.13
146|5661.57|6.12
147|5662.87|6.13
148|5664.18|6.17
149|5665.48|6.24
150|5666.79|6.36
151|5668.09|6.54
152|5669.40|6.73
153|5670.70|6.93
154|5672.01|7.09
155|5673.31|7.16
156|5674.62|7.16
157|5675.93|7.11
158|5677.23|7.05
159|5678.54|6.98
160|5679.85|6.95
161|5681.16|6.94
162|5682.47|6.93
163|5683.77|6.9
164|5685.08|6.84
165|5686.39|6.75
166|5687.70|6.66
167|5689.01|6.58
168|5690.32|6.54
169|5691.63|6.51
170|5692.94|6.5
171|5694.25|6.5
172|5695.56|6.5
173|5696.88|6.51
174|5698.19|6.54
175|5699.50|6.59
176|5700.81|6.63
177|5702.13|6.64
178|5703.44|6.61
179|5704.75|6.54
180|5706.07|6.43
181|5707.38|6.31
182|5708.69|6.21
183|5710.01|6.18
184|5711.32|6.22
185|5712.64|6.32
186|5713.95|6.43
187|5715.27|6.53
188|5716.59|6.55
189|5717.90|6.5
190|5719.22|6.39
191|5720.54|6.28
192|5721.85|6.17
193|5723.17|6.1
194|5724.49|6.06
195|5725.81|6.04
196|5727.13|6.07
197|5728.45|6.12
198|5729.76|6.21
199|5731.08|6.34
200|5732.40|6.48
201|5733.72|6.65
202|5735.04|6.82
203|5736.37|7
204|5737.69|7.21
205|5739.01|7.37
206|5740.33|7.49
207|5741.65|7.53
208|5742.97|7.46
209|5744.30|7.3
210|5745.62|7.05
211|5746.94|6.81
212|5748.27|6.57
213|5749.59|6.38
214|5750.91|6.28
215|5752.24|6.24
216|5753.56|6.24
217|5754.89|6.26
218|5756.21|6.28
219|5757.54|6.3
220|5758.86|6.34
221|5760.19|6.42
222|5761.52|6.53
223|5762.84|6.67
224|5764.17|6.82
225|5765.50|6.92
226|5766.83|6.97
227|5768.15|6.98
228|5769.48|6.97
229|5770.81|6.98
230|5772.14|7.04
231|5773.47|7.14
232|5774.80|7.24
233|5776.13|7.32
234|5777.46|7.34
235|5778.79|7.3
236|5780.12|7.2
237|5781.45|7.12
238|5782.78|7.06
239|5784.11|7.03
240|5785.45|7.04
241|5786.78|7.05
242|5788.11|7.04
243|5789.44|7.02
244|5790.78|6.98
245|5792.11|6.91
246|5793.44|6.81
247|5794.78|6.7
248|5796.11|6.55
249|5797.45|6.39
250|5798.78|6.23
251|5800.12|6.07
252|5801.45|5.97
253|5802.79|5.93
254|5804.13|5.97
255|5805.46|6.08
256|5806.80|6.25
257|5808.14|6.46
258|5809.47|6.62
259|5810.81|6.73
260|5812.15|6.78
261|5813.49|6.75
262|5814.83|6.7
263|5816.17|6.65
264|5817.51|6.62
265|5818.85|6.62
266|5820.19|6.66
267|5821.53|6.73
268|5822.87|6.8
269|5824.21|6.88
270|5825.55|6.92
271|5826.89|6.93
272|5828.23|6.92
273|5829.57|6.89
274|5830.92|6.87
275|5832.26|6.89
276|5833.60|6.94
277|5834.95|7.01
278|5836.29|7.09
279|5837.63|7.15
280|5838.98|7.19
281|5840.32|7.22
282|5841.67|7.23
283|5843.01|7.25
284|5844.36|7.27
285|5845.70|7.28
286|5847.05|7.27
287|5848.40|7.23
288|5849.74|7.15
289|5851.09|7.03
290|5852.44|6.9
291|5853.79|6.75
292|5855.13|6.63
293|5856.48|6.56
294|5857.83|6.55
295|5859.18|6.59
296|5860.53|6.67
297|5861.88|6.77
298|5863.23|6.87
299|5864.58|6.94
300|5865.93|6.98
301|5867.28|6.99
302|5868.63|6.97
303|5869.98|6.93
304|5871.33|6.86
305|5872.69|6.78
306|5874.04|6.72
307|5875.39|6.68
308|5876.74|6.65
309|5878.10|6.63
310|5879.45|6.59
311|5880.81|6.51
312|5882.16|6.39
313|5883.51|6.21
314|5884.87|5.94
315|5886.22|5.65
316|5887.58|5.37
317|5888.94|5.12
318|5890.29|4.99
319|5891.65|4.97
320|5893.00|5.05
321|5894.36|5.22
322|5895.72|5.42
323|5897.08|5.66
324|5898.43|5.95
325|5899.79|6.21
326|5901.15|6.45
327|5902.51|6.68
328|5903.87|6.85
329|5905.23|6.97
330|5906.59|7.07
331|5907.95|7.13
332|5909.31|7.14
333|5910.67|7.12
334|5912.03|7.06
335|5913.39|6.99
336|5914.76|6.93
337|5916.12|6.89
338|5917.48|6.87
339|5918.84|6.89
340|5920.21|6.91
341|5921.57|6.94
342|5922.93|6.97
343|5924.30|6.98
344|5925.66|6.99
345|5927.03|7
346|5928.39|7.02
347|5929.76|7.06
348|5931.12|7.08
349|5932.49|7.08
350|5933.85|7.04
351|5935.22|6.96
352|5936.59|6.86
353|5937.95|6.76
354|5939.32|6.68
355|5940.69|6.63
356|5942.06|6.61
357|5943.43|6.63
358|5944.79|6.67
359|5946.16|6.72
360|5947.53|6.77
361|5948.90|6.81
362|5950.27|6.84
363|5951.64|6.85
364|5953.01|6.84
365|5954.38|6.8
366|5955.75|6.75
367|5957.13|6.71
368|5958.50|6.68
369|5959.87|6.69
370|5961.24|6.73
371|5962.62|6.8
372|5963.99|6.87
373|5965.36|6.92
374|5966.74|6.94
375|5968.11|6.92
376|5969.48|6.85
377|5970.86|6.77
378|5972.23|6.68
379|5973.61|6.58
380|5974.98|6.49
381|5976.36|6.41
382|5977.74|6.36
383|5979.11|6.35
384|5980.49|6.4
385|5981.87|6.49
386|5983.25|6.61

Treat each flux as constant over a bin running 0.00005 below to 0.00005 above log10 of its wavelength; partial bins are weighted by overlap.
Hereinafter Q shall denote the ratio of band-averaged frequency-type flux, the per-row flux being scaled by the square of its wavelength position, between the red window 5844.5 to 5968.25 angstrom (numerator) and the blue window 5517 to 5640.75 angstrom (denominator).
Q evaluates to 1.15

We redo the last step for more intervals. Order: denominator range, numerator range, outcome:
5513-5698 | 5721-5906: 1.09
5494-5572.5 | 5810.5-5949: 1.17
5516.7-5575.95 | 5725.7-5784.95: 1.13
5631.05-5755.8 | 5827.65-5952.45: 1.09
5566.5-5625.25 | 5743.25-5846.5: 1.14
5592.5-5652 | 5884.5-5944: 1.10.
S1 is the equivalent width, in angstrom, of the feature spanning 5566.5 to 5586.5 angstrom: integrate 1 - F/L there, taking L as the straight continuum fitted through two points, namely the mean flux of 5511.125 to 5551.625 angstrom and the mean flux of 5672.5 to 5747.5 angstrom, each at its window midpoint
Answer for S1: 0.6 angstrom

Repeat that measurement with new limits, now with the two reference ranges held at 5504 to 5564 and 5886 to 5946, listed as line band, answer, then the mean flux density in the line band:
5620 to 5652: -0.5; 6.66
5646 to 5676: 0.1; 6.54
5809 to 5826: -0.4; 6.72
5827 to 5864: -2.4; 6.97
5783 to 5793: -0.7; 7.01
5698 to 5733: 1.1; 6.35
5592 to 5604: 1.2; 5.93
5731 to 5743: -0.9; 7.05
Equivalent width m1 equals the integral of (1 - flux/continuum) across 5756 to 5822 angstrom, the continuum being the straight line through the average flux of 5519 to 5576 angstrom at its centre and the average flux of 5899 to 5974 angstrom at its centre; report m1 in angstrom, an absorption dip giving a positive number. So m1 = -0.3 angstrom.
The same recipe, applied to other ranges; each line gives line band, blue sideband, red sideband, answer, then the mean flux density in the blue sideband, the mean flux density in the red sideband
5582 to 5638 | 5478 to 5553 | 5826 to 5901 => 1.5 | 6.65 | 6.57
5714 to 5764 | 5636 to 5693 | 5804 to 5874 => 1.2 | 6.64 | 6.85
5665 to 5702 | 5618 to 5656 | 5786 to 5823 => -0.7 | 6.63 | 6.57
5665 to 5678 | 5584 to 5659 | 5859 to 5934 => -0.7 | 6.47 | 6.56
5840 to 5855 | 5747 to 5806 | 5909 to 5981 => -0.8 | 6.7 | 6.82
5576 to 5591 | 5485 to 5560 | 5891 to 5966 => 0.3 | 6.62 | 6.7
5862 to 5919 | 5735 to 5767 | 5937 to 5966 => 2.7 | 6.76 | 6.75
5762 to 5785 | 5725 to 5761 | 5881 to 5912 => -1.9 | 6.64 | 6.1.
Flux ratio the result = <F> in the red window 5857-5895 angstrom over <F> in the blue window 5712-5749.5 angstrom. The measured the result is 0.95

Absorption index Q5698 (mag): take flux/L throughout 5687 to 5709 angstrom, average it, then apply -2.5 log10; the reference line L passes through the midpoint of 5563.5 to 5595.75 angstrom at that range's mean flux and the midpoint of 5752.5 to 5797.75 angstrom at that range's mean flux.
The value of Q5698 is 0.01 mag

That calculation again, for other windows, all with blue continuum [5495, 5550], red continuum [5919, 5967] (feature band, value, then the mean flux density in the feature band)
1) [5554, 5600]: 0.06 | 6.23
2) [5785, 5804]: 0.02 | 6.6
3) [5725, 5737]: 0.05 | 6.41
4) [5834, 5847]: -0.06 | 7.19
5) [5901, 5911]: -0.02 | 6.94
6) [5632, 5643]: -0.01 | 6.69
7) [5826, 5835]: -0.02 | 6.91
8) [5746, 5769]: 0.03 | 6.54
